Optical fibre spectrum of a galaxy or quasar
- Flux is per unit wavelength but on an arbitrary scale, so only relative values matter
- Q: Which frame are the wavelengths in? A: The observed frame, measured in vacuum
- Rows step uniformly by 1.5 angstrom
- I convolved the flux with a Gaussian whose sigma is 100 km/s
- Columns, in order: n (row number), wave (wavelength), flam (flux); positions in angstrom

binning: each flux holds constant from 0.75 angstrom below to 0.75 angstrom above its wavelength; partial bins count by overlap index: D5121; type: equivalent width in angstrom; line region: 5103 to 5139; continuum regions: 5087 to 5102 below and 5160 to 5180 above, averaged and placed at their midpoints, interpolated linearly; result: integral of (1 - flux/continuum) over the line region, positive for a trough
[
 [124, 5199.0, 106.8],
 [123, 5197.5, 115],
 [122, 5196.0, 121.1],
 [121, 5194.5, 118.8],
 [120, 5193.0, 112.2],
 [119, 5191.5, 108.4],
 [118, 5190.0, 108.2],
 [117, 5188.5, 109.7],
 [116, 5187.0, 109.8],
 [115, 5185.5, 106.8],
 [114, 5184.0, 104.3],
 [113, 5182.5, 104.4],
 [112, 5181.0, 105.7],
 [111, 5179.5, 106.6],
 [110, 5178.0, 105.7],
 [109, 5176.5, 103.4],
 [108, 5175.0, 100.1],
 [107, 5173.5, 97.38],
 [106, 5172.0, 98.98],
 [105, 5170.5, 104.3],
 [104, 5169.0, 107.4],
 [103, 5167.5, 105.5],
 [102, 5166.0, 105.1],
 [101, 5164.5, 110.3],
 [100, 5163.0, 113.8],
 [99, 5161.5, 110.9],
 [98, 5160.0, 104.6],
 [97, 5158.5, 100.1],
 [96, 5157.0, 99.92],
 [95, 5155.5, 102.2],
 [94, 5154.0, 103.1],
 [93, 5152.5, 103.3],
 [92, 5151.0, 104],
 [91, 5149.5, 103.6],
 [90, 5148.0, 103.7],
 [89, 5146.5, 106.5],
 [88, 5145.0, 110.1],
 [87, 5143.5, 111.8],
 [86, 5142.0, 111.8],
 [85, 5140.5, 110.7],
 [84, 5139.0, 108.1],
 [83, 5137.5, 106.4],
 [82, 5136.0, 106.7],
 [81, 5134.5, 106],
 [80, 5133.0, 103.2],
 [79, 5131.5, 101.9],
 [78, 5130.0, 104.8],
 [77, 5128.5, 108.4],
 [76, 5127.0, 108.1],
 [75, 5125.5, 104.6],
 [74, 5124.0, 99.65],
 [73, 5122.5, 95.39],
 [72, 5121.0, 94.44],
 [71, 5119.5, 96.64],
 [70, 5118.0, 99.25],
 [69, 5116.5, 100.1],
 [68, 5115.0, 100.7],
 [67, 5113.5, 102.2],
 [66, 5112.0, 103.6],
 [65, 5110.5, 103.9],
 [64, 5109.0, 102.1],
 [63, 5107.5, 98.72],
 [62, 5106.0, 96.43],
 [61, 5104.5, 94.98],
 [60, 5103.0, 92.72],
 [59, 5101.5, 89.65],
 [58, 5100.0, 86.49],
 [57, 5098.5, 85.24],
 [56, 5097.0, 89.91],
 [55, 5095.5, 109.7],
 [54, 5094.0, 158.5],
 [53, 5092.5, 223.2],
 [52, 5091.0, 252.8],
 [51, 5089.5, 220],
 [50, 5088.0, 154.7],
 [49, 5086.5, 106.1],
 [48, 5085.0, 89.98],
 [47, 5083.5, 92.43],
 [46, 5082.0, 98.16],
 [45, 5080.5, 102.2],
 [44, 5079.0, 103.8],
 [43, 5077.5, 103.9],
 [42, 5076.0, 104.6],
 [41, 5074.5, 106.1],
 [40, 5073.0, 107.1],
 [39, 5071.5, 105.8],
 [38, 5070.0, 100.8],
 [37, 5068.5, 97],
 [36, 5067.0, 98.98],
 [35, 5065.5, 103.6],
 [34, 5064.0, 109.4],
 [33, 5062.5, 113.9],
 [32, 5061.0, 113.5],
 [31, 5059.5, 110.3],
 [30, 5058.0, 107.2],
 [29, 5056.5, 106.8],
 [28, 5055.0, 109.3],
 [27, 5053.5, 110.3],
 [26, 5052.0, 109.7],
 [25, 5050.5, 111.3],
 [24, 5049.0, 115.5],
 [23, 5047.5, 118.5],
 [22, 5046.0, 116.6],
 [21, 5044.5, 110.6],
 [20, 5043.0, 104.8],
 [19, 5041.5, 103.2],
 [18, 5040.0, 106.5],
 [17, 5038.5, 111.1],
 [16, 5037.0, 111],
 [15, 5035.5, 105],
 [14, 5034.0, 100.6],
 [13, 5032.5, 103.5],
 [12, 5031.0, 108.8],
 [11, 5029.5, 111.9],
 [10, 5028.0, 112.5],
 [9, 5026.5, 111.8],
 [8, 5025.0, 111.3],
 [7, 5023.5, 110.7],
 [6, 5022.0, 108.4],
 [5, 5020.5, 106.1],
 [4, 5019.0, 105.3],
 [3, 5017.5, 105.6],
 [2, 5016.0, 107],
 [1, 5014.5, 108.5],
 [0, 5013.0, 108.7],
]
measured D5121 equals 8.3 angstrom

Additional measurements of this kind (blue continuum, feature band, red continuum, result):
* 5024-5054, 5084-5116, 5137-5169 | -4.0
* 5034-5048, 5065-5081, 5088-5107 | 2.6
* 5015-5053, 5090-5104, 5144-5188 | -3.4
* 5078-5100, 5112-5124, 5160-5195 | 2.5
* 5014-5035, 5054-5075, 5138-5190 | 0.2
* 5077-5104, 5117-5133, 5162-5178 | 2.1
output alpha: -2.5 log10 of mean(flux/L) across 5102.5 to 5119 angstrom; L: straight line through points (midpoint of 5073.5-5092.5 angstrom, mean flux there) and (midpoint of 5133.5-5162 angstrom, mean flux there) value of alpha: 0.21 mag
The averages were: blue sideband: 131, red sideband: 106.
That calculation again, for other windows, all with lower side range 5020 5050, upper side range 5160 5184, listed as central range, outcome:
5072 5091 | -0.124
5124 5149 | -0.005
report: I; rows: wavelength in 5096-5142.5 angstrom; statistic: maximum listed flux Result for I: 111.8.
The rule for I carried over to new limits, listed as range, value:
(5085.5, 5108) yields 252.8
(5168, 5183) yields 107.4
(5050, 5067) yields 113.9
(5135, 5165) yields 113.8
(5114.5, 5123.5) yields 100.7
